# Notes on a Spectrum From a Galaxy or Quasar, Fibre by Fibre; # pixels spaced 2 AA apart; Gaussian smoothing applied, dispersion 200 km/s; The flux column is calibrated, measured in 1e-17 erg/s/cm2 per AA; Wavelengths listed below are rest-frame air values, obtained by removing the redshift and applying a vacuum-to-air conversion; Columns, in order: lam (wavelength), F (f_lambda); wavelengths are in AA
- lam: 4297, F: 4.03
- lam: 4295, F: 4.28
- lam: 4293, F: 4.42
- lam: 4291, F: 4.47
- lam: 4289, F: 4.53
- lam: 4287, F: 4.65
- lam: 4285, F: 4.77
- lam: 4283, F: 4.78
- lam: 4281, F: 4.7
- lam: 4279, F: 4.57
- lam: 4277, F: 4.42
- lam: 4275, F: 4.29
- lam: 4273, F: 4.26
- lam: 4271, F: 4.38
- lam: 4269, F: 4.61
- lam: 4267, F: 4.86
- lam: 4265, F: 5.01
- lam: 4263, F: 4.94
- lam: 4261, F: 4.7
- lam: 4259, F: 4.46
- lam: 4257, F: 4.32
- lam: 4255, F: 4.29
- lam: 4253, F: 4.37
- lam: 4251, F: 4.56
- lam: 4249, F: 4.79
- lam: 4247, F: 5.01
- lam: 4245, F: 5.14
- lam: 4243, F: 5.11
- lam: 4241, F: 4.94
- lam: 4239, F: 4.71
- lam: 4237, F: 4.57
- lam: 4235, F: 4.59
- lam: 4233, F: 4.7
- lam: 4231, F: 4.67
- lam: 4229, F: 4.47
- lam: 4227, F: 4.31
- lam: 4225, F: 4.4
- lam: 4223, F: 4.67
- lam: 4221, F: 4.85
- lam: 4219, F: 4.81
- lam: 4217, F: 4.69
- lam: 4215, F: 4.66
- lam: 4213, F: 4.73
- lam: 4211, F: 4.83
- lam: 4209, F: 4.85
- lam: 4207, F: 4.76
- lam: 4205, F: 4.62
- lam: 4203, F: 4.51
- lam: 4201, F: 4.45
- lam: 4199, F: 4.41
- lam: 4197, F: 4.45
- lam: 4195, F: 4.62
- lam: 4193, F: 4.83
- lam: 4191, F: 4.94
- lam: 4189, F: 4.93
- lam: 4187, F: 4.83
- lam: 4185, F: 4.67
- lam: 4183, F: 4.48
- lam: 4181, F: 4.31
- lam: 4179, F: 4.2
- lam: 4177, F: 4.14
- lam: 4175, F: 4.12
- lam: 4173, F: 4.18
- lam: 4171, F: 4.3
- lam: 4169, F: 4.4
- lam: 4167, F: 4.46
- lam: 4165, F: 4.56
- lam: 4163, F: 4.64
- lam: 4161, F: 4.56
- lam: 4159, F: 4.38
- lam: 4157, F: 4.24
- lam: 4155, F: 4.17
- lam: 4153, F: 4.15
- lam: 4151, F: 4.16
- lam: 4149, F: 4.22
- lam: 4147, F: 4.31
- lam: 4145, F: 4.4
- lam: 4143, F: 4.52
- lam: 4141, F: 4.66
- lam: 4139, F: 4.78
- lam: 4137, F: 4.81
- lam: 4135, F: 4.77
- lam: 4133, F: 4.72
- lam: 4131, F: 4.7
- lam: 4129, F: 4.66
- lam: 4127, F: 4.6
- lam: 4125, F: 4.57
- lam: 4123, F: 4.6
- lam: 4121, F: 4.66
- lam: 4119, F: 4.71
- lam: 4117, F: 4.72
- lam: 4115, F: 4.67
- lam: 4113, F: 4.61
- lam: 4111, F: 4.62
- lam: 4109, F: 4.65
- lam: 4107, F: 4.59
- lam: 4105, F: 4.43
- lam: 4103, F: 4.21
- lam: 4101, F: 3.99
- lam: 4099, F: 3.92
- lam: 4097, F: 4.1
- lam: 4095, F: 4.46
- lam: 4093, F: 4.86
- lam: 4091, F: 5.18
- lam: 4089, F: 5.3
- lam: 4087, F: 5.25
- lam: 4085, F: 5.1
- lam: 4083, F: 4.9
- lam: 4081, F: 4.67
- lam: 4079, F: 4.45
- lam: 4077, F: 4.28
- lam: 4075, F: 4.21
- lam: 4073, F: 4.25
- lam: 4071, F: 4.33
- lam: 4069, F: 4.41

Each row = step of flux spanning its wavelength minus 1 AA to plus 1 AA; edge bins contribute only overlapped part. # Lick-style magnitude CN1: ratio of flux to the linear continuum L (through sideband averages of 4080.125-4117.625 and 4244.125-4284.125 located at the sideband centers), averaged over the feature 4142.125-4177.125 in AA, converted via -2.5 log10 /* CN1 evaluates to 0.073 mag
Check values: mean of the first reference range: 4.64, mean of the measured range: 4.33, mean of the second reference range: 4.62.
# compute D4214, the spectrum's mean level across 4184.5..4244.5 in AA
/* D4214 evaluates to 4.69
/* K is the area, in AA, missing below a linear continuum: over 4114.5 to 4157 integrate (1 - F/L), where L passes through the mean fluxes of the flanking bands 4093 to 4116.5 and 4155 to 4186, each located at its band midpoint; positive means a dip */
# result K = -1.4 AA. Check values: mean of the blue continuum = 4.41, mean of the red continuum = 4.37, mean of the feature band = 4.54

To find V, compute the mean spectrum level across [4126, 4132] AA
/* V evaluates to 4.65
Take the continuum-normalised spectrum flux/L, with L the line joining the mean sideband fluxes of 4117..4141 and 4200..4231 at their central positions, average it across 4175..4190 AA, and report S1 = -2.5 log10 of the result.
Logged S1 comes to 0.04 mag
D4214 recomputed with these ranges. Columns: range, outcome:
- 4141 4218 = 4.49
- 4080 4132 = 4.64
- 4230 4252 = 4.8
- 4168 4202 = 4.49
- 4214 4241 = 4.63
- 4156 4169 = 4.47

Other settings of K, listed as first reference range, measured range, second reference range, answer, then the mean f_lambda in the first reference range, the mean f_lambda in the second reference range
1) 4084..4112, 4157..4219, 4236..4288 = 1.2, 4.62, 4.66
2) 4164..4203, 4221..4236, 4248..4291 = -0.1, 4.49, 4.58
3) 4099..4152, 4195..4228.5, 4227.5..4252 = 0.6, 4.54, 4.76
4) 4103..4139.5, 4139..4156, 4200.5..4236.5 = 1.1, 4.65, 4.64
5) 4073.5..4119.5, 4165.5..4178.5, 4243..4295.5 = 0.9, 4.6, 4.61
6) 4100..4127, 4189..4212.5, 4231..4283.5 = -0.3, 4.54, 4.66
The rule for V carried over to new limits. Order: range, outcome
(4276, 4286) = 4.65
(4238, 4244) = 4.92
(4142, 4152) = 4.32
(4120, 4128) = 4.61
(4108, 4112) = 4.63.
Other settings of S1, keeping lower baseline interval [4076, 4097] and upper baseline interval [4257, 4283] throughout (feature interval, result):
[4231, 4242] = -0.015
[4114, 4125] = 0.025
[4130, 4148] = 0.027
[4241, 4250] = -0.086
